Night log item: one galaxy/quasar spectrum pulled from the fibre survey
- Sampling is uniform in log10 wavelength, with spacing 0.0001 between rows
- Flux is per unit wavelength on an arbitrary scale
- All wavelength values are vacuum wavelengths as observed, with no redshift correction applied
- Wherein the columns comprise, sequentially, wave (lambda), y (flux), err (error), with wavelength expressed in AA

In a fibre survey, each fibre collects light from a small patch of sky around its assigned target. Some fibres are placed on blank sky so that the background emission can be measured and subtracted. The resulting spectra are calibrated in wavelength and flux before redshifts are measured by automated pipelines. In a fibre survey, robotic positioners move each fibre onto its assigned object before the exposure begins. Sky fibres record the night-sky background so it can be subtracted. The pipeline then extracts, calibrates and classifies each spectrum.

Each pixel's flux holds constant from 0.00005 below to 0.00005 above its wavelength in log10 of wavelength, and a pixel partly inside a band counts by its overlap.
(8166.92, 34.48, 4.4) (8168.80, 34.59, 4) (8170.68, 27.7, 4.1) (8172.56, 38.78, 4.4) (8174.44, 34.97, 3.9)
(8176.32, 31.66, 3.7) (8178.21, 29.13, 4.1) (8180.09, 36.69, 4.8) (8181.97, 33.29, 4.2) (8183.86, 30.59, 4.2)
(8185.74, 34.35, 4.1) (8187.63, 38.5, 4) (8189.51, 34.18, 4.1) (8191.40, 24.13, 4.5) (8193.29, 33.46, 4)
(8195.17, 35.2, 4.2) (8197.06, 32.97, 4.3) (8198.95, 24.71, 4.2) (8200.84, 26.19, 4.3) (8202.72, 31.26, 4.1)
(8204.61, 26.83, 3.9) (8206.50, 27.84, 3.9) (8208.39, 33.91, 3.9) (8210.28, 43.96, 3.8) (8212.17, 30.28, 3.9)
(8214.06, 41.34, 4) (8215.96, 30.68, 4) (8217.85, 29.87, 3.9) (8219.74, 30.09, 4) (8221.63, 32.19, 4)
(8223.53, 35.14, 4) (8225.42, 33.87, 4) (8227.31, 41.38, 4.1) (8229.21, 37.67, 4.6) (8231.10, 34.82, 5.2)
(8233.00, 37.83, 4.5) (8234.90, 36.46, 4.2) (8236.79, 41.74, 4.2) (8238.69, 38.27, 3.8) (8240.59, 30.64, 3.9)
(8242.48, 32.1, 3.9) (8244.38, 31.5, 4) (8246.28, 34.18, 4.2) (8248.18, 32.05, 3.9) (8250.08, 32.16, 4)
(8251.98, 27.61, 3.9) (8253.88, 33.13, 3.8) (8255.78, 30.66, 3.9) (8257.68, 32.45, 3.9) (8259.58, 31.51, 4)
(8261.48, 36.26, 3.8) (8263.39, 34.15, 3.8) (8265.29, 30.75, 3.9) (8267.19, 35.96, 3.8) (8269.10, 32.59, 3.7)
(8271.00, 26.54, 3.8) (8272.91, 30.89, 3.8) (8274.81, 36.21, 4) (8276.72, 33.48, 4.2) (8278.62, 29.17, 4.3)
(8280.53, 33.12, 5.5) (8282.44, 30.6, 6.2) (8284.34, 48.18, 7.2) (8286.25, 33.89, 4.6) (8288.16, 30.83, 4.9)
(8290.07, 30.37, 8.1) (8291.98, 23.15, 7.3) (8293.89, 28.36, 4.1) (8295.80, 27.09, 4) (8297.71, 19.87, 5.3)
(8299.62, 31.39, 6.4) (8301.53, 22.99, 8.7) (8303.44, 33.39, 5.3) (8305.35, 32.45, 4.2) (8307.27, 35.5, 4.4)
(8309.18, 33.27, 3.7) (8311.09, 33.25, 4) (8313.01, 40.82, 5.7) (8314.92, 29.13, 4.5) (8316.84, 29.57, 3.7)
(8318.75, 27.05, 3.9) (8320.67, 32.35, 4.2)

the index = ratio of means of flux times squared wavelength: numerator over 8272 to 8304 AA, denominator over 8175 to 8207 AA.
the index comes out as 1.0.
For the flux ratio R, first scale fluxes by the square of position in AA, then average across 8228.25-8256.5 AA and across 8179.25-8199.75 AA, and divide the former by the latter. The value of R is 1.06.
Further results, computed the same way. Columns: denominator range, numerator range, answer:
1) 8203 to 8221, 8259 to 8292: 1.02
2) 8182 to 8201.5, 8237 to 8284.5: 1.06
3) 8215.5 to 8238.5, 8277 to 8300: 0.88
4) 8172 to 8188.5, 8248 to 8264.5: 0.96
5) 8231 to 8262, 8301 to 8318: 0.98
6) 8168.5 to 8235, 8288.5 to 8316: 0.93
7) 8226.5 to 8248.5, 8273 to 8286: 0.98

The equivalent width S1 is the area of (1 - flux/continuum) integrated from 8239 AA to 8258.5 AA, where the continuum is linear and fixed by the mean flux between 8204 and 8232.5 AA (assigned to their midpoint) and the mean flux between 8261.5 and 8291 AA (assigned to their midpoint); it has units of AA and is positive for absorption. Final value 1.0 AA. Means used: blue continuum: 34.1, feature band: 31.9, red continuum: 33.2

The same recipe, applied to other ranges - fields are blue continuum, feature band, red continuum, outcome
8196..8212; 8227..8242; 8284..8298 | -3.1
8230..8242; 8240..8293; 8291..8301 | -2.5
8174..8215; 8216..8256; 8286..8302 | -4.7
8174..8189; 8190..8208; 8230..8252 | 2.3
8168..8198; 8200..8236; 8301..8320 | -1.1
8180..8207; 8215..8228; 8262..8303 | -0.8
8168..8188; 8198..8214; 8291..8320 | 0.7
